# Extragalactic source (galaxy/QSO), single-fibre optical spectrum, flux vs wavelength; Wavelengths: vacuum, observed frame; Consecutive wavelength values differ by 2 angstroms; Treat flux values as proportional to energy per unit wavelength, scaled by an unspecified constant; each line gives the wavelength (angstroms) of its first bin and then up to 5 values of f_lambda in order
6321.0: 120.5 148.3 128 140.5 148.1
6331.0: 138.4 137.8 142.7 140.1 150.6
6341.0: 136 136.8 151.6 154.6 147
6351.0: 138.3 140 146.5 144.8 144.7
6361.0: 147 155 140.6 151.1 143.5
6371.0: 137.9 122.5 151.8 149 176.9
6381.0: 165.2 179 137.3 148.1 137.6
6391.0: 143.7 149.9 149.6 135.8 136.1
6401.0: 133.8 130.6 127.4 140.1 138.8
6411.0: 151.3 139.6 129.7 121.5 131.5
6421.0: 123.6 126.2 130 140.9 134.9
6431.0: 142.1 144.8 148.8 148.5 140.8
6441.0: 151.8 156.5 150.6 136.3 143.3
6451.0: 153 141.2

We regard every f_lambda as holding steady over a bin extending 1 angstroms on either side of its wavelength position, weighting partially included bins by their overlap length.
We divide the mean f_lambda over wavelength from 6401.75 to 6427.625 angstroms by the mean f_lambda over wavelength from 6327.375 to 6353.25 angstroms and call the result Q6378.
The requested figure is 0.93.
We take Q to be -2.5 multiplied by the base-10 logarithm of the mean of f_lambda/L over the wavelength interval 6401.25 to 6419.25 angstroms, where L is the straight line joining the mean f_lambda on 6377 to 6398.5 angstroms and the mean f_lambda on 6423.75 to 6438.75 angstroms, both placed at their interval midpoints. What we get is 0.09 mag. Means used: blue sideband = 152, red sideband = 141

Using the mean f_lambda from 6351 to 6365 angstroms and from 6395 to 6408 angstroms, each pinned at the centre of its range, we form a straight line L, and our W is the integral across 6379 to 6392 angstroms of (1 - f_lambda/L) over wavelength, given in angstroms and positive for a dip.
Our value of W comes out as -1.4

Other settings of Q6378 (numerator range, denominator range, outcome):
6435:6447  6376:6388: 0.93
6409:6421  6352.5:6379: 0.92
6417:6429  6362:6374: 0.92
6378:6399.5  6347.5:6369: 1.04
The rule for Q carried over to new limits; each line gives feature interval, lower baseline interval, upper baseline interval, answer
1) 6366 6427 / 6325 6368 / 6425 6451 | 0.02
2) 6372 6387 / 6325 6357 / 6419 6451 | -0.09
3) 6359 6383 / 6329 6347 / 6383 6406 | -0.06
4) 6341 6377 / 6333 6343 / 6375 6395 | 0.02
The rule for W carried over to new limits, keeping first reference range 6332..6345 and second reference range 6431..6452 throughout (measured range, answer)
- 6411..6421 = 0.9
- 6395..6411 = 0.9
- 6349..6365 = -0.3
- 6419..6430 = 1.1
